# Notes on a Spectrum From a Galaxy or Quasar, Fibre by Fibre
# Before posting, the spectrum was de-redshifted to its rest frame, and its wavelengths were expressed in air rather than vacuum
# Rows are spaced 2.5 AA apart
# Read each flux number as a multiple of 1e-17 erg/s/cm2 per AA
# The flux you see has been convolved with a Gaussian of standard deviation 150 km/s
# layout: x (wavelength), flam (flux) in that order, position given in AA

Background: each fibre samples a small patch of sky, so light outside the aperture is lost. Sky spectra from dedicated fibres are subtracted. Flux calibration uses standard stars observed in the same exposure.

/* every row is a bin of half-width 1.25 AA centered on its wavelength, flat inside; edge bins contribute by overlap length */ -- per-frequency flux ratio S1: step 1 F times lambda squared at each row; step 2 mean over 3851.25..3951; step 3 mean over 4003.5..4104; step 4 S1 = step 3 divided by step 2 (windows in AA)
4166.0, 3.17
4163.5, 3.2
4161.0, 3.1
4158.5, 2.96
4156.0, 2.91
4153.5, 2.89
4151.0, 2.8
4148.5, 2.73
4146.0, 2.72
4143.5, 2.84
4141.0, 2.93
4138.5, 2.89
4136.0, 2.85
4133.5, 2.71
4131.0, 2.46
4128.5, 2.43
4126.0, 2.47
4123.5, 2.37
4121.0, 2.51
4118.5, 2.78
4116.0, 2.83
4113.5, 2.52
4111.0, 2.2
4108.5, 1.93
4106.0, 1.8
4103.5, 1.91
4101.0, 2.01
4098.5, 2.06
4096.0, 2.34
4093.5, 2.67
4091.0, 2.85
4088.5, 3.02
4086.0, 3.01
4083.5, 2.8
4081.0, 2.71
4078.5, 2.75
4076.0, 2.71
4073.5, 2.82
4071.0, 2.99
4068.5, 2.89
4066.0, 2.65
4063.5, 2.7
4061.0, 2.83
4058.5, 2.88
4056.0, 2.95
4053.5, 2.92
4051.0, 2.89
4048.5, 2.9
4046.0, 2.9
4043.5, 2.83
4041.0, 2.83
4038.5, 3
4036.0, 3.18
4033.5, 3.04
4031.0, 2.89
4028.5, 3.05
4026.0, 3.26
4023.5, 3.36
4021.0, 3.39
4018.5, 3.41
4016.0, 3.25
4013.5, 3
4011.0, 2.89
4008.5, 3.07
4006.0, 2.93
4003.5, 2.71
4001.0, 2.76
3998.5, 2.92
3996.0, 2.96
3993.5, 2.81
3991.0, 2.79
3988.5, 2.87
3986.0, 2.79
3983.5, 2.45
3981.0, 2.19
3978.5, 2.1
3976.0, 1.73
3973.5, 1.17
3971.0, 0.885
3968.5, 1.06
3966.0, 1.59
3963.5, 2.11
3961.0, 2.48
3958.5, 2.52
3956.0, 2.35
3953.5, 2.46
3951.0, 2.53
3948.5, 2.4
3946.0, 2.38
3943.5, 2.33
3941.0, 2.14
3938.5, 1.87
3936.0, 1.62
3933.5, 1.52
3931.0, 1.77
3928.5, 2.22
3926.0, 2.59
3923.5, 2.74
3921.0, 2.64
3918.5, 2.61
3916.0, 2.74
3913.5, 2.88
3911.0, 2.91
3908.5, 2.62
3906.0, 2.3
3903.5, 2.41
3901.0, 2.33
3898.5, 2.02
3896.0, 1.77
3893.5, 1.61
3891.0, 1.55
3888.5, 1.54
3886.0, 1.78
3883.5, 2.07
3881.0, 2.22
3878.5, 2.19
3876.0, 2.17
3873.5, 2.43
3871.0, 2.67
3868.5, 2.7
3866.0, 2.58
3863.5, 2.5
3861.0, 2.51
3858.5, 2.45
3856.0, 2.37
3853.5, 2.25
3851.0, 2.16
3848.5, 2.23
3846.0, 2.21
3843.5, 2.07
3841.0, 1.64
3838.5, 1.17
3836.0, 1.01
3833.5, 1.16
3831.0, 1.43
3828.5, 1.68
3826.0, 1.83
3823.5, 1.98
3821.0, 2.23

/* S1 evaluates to 1.4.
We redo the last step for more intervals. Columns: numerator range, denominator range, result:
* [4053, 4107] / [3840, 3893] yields 1.34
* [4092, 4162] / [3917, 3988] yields 1.31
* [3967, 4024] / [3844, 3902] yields 1.26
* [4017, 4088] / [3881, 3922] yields 1.42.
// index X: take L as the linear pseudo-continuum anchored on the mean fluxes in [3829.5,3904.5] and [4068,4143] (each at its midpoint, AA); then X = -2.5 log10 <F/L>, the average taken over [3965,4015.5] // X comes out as -0.04 mag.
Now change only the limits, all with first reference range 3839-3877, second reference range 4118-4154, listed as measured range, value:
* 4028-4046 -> -0.164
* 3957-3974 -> 0.385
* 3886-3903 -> 0.276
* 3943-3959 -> 0.004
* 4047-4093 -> -0.100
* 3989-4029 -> -0.203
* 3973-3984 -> 0.261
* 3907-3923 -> -0.145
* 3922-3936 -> 0.132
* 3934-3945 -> 0.225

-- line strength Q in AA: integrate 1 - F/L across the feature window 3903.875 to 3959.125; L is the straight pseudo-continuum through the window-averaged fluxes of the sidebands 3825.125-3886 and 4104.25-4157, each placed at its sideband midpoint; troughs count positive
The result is -4.0 AA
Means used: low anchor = 2.07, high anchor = 2.59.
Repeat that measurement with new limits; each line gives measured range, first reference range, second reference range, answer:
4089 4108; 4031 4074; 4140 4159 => 4.09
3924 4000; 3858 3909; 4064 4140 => 4.57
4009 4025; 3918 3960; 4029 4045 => -2.19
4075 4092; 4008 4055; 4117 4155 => 0.22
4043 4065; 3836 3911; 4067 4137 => -3.57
